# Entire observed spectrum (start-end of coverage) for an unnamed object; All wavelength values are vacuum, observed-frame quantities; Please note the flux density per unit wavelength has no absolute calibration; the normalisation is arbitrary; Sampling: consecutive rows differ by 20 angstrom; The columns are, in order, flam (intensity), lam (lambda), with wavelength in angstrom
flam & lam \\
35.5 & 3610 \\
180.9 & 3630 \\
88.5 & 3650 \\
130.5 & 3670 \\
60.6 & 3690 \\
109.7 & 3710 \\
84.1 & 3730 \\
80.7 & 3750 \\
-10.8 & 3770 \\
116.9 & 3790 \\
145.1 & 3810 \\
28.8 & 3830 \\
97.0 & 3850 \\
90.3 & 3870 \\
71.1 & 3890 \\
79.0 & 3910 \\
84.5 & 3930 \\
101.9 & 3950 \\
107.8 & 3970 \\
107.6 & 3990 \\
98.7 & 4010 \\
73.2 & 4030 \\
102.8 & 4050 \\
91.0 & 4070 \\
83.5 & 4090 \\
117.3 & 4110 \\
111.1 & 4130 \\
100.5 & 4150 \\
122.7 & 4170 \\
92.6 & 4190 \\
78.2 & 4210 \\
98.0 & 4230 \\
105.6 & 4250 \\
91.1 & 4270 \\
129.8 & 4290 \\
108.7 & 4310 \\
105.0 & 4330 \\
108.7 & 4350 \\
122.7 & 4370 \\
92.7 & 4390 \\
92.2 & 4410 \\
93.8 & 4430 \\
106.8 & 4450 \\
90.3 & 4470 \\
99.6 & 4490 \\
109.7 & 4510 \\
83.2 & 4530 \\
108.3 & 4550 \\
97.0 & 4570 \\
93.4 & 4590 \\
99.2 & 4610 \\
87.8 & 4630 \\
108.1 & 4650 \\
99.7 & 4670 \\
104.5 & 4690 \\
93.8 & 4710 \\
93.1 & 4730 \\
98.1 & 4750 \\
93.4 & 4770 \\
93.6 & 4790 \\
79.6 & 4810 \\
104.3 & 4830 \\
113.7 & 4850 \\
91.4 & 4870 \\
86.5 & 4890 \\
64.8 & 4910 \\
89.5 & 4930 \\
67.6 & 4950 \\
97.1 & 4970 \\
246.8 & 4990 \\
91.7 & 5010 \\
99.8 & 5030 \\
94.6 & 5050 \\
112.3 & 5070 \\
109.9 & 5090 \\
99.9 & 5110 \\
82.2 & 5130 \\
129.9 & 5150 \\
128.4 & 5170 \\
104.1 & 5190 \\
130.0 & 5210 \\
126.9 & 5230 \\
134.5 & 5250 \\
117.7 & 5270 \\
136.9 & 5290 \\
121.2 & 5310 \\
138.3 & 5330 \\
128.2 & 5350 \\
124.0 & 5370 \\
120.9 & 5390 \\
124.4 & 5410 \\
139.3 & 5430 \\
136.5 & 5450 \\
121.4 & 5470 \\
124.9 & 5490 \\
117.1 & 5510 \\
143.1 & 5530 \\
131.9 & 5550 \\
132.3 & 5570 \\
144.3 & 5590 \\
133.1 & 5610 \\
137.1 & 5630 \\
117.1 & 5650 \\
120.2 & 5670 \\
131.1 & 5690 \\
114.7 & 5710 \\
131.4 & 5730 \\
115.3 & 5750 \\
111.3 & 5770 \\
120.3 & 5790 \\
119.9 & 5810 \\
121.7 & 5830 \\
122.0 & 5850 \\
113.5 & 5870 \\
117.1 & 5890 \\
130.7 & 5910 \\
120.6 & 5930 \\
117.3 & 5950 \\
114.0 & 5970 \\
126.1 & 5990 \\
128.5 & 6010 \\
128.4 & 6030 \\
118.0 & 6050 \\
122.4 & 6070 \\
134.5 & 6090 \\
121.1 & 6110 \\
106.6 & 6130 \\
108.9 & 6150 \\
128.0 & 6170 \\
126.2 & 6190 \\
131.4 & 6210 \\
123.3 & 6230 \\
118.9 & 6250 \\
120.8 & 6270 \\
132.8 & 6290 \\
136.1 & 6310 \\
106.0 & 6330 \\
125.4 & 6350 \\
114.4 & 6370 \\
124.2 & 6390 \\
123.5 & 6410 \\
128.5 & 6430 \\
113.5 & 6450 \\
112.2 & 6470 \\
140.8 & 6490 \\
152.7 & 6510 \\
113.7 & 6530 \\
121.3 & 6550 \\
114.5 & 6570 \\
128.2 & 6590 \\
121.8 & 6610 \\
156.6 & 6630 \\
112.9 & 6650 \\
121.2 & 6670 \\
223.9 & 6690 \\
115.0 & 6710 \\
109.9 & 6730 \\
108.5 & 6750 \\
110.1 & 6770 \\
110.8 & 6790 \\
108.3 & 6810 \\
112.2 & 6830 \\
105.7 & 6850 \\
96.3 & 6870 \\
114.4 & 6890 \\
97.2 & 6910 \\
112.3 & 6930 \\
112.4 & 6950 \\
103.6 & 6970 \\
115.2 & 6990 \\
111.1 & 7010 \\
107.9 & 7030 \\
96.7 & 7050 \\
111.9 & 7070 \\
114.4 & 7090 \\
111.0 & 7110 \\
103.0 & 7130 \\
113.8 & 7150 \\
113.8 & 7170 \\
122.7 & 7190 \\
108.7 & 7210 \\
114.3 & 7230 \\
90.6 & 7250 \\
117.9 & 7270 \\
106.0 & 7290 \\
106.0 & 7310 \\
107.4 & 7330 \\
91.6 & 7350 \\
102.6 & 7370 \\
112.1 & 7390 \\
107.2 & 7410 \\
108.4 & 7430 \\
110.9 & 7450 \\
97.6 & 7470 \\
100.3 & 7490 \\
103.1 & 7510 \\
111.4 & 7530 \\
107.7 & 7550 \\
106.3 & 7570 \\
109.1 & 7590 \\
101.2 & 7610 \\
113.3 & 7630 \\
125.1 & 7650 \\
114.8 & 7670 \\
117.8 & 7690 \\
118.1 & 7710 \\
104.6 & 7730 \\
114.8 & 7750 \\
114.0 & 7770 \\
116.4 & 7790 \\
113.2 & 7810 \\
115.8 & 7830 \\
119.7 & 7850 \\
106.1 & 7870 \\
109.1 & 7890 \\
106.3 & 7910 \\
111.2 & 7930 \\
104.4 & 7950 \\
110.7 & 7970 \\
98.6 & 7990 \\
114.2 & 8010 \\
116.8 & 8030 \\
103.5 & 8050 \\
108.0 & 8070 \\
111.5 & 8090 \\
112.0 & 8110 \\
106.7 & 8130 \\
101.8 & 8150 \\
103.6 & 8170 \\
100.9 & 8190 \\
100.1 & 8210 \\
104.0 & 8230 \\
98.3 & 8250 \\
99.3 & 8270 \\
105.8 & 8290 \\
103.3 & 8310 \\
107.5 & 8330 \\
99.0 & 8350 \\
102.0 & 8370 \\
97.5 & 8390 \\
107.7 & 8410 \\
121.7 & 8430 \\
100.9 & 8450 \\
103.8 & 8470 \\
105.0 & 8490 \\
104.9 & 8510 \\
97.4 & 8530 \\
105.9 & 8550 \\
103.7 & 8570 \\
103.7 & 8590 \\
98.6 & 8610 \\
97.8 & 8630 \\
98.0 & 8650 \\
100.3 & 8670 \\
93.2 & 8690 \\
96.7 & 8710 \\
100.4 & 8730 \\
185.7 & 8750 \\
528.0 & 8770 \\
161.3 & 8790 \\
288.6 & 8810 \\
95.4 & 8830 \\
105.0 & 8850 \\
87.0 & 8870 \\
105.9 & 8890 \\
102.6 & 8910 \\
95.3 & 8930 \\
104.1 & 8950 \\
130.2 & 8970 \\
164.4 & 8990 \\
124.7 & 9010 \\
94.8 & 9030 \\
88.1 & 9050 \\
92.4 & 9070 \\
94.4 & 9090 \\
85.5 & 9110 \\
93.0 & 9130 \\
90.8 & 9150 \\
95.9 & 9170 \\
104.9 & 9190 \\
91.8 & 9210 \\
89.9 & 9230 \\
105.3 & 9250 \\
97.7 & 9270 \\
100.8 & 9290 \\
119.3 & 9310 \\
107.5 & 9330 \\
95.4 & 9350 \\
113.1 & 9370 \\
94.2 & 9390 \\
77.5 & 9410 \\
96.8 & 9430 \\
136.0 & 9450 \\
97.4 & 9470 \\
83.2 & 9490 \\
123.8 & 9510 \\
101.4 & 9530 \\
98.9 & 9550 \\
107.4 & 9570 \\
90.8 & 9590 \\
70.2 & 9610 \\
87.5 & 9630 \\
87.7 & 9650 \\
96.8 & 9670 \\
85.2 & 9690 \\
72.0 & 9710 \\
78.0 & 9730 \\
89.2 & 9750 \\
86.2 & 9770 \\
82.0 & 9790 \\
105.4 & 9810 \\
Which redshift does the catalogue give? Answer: 0.337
